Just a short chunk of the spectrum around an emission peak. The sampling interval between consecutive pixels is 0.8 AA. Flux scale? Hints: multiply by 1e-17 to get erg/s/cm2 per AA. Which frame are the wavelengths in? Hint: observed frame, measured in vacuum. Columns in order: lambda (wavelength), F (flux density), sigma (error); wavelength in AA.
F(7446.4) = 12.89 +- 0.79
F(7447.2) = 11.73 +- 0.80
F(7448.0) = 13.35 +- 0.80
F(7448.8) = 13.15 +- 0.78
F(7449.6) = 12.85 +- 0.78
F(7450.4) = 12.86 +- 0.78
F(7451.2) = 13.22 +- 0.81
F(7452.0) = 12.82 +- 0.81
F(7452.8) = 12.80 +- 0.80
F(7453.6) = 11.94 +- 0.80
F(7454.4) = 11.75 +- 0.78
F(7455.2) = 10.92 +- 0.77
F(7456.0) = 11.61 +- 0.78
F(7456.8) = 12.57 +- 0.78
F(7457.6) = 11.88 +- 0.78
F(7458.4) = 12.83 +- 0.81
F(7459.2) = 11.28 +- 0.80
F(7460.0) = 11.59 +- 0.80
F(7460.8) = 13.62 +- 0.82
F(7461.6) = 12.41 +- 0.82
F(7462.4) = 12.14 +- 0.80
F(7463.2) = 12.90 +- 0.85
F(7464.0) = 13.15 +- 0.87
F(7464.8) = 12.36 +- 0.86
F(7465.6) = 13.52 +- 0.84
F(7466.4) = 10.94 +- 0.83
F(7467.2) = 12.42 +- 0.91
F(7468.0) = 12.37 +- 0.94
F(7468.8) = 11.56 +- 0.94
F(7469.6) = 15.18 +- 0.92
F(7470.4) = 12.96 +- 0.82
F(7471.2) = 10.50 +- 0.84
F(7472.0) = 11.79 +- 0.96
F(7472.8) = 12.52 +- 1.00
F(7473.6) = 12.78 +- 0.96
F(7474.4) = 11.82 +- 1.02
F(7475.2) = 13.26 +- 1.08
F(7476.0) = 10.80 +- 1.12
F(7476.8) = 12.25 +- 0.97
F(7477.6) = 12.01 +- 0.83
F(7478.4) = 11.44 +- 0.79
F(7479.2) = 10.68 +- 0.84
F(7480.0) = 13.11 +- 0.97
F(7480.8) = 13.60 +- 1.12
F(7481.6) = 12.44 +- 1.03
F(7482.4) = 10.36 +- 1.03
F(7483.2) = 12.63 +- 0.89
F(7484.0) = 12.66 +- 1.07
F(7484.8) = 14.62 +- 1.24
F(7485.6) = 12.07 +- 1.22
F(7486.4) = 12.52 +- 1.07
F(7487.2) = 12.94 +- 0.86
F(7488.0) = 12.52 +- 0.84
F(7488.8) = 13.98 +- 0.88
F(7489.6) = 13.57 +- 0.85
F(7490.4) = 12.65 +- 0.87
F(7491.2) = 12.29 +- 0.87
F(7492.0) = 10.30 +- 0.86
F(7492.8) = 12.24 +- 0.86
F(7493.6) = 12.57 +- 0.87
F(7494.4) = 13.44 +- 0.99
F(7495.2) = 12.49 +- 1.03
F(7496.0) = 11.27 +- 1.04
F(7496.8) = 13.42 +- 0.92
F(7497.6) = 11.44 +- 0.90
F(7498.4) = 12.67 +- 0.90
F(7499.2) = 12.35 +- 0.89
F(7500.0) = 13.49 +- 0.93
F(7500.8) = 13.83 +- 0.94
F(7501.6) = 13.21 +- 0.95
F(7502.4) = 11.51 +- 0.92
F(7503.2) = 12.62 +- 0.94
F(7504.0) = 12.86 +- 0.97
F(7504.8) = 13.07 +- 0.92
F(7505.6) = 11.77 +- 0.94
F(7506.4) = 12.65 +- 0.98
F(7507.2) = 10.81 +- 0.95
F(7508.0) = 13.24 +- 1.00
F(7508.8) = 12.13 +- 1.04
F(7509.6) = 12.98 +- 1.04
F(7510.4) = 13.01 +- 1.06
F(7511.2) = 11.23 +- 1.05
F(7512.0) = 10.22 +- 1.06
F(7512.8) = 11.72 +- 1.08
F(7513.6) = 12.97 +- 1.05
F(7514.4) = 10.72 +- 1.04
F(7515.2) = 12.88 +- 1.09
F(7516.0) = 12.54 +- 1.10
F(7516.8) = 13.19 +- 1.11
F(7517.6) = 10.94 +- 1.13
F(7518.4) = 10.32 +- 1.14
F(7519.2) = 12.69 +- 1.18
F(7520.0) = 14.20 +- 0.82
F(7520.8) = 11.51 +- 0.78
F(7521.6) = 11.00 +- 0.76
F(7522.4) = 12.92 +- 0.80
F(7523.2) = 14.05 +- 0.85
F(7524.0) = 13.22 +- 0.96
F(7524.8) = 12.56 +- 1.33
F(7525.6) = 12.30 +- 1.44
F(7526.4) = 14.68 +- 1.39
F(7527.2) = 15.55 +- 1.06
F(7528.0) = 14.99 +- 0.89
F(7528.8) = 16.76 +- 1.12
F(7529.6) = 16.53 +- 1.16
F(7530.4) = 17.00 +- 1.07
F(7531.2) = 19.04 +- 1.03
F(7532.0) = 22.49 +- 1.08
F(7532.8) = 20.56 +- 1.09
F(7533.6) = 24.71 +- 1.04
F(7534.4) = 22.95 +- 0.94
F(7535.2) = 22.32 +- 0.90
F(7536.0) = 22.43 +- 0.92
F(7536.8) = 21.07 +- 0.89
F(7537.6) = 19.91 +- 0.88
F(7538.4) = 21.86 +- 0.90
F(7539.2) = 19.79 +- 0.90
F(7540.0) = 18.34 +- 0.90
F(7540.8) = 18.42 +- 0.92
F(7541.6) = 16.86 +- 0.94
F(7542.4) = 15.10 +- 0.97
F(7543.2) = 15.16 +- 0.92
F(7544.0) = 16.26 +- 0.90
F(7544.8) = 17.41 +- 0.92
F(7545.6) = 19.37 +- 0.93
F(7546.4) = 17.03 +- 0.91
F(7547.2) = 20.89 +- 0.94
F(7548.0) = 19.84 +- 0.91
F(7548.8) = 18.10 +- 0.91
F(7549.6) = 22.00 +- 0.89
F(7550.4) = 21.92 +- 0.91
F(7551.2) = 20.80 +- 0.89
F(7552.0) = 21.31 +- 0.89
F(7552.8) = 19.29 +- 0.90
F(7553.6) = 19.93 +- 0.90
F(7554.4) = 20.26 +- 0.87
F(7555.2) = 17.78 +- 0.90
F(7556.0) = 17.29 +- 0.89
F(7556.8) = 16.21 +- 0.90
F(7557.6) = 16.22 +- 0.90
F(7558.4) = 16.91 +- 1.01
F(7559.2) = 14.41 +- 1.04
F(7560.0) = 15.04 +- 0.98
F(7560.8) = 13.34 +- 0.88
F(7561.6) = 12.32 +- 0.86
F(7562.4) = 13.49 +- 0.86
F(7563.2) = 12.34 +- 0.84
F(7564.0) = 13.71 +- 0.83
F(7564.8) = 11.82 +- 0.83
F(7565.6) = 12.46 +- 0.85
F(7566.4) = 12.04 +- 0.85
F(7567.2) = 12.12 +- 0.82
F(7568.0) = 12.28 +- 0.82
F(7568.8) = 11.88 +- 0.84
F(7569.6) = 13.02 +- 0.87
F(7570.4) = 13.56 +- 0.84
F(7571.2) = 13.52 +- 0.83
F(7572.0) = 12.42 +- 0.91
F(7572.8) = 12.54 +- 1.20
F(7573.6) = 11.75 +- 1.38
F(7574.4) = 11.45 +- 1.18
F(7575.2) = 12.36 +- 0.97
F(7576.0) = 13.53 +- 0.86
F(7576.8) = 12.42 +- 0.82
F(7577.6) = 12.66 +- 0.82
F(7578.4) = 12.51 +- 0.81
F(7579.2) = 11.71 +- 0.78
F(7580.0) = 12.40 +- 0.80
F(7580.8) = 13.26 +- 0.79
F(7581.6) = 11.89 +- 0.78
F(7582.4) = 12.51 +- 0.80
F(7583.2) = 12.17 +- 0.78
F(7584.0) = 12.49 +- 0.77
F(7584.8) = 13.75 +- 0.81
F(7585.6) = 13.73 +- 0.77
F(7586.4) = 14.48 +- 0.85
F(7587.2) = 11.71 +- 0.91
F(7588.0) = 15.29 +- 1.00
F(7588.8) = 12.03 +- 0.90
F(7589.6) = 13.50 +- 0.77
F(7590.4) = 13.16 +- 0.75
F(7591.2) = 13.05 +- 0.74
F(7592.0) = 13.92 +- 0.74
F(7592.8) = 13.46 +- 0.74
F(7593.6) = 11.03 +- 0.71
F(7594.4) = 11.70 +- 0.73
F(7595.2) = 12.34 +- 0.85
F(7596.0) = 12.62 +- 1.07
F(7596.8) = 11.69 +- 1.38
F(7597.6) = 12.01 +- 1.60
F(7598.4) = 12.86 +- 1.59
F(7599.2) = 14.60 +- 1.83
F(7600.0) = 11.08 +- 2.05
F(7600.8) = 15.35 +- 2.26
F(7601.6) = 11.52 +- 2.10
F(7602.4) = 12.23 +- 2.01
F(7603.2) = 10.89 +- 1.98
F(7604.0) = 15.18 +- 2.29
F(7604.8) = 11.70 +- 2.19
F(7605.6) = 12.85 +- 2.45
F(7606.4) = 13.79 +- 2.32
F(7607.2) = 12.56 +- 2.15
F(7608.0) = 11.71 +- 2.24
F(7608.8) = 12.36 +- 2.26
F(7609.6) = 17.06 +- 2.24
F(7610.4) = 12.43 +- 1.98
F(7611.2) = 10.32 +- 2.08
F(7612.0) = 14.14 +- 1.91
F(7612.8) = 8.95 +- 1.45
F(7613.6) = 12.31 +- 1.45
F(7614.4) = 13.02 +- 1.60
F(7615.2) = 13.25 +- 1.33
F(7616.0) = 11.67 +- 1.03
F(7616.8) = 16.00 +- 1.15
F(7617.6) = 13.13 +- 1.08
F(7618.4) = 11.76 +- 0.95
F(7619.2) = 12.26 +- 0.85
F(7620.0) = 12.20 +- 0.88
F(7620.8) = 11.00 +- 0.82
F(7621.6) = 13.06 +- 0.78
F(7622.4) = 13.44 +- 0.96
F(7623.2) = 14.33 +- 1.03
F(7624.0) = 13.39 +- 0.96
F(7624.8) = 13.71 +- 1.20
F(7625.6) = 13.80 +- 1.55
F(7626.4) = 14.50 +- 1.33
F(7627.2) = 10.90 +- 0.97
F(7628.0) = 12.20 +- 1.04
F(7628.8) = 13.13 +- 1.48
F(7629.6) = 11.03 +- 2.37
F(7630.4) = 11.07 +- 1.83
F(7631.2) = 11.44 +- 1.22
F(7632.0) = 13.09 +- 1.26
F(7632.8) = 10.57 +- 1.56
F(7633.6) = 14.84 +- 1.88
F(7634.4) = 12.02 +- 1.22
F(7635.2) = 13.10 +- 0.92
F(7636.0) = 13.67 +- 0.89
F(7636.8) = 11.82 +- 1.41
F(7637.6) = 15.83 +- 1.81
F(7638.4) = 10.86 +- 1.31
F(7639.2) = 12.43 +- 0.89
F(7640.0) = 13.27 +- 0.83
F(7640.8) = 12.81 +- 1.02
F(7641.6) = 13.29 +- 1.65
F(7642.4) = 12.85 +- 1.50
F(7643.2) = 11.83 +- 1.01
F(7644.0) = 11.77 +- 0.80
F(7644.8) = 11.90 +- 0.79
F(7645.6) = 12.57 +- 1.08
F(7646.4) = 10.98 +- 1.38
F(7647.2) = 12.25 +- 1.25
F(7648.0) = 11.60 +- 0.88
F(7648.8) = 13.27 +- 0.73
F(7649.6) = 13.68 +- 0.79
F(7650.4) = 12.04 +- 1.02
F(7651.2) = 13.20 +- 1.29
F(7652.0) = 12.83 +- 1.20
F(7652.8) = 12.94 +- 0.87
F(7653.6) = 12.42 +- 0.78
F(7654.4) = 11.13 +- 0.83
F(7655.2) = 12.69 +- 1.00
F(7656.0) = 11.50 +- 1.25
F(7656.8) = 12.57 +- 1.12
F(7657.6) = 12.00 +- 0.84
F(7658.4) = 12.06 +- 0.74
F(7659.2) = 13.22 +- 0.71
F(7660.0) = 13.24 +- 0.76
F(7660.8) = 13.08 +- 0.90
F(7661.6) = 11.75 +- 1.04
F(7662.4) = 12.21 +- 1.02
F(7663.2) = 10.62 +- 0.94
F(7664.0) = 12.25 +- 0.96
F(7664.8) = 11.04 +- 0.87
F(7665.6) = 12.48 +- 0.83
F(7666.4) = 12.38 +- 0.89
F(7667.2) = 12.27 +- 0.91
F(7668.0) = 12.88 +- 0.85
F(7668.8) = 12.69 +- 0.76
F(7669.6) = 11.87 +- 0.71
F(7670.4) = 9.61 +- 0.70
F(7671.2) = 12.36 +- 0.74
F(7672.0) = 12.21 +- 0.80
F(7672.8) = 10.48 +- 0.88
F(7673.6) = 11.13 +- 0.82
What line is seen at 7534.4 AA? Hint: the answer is [S II]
